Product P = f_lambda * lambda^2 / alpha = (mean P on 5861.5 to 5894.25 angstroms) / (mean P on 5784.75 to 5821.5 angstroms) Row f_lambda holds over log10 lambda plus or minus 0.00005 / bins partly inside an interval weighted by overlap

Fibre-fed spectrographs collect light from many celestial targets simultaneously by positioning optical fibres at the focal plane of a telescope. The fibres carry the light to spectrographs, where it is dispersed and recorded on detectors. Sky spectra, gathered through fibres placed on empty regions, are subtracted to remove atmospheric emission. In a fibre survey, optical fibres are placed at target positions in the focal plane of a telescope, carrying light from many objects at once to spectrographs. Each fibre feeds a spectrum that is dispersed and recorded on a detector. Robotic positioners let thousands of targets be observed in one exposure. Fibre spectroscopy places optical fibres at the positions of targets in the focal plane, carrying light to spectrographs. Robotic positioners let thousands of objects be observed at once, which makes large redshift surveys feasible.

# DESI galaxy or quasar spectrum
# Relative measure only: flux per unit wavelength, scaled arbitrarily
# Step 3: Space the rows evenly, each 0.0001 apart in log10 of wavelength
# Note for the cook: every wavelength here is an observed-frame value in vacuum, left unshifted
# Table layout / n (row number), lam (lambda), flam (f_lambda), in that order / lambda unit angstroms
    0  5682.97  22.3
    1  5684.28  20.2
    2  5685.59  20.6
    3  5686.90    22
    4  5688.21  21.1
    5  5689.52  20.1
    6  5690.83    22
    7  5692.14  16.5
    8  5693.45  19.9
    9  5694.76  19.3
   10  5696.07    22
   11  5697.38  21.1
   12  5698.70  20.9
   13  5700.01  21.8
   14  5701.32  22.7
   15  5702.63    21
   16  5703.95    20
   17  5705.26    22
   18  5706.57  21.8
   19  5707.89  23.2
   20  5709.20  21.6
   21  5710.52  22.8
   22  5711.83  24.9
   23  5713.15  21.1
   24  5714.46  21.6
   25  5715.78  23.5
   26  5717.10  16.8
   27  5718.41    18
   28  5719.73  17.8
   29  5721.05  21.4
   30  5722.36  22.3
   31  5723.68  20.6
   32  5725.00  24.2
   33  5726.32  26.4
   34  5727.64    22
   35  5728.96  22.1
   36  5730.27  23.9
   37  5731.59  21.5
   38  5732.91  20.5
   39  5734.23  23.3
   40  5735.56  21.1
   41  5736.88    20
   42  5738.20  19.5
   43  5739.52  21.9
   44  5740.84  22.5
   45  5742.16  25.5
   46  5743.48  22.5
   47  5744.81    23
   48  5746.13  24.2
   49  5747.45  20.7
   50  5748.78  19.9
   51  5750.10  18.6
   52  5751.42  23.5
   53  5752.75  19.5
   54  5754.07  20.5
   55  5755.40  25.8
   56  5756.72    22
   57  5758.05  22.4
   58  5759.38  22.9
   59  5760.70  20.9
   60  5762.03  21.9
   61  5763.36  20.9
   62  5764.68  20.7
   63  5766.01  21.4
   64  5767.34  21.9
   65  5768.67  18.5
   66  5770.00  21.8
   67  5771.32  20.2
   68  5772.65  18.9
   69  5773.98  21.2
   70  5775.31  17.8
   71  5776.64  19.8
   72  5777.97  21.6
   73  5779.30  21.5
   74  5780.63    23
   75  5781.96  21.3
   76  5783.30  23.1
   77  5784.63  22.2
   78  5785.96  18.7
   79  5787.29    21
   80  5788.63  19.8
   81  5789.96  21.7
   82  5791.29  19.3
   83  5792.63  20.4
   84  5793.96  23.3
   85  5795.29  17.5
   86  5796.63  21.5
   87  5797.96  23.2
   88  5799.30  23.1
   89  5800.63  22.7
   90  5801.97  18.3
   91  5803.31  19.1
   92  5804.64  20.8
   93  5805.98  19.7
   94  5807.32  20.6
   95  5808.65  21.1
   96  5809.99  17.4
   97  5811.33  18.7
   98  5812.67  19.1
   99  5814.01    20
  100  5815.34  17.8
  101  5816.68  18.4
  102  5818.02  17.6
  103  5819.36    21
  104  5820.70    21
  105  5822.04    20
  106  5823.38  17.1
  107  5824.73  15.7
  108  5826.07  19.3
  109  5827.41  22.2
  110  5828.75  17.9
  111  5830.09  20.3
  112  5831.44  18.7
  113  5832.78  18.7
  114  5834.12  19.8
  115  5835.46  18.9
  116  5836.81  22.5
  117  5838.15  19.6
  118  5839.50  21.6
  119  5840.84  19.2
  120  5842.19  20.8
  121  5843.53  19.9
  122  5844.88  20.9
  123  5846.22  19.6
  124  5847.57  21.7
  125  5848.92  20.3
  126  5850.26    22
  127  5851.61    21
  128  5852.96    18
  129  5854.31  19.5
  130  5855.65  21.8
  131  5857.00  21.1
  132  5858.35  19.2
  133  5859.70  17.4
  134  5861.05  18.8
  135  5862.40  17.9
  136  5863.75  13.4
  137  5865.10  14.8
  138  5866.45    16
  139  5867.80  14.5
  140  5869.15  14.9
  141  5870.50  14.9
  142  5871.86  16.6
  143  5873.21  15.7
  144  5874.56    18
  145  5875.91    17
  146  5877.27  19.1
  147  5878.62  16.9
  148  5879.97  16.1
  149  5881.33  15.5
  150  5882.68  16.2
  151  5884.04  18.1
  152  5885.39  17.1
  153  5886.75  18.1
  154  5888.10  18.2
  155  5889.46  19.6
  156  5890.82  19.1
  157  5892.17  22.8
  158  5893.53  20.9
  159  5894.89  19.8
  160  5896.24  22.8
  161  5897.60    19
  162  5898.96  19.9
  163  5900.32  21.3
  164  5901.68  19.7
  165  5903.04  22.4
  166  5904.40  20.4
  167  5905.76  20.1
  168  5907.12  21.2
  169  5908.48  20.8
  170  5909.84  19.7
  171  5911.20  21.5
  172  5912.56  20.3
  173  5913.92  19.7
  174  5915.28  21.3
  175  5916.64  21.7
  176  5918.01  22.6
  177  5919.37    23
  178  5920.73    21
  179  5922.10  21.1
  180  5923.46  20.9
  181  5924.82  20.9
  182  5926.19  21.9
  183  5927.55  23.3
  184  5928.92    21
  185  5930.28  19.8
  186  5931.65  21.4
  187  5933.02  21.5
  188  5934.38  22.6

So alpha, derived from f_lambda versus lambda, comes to 0.87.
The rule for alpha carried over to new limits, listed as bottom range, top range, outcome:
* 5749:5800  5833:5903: 0.92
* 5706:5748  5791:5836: 0.93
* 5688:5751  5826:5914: 0.94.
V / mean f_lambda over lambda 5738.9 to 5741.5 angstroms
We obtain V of 22.2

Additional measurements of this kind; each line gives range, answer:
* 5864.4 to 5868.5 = 15.1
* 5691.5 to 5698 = 19.8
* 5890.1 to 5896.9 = 21.1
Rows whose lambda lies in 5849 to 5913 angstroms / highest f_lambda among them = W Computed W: 22.8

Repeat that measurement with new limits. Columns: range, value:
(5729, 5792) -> 25.8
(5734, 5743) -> 25.5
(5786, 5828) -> 23.3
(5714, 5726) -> 24.2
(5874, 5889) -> 19.1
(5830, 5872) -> 22.5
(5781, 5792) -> 23.1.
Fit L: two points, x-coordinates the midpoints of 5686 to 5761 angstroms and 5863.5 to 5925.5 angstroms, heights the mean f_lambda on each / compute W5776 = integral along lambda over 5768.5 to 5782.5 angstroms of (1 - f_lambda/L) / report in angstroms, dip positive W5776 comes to 0.2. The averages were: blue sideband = 21.6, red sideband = 19.1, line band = 20.6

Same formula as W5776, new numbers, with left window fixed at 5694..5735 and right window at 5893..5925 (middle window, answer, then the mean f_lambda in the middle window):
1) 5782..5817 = 1.6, 20.4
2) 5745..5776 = 0.5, 21.2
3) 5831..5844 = 0.7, 20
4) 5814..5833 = 2.0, 19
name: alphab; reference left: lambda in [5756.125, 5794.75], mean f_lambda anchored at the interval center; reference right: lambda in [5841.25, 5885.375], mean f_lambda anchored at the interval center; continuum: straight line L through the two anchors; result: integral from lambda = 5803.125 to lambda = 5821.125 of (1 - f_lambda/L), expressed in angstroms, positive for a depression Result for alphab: 0.3 angstroms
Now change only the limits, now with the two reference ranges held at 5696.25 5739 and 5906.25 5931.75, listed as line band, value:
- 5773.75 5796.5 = 0.7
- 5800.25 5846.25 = 3.9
